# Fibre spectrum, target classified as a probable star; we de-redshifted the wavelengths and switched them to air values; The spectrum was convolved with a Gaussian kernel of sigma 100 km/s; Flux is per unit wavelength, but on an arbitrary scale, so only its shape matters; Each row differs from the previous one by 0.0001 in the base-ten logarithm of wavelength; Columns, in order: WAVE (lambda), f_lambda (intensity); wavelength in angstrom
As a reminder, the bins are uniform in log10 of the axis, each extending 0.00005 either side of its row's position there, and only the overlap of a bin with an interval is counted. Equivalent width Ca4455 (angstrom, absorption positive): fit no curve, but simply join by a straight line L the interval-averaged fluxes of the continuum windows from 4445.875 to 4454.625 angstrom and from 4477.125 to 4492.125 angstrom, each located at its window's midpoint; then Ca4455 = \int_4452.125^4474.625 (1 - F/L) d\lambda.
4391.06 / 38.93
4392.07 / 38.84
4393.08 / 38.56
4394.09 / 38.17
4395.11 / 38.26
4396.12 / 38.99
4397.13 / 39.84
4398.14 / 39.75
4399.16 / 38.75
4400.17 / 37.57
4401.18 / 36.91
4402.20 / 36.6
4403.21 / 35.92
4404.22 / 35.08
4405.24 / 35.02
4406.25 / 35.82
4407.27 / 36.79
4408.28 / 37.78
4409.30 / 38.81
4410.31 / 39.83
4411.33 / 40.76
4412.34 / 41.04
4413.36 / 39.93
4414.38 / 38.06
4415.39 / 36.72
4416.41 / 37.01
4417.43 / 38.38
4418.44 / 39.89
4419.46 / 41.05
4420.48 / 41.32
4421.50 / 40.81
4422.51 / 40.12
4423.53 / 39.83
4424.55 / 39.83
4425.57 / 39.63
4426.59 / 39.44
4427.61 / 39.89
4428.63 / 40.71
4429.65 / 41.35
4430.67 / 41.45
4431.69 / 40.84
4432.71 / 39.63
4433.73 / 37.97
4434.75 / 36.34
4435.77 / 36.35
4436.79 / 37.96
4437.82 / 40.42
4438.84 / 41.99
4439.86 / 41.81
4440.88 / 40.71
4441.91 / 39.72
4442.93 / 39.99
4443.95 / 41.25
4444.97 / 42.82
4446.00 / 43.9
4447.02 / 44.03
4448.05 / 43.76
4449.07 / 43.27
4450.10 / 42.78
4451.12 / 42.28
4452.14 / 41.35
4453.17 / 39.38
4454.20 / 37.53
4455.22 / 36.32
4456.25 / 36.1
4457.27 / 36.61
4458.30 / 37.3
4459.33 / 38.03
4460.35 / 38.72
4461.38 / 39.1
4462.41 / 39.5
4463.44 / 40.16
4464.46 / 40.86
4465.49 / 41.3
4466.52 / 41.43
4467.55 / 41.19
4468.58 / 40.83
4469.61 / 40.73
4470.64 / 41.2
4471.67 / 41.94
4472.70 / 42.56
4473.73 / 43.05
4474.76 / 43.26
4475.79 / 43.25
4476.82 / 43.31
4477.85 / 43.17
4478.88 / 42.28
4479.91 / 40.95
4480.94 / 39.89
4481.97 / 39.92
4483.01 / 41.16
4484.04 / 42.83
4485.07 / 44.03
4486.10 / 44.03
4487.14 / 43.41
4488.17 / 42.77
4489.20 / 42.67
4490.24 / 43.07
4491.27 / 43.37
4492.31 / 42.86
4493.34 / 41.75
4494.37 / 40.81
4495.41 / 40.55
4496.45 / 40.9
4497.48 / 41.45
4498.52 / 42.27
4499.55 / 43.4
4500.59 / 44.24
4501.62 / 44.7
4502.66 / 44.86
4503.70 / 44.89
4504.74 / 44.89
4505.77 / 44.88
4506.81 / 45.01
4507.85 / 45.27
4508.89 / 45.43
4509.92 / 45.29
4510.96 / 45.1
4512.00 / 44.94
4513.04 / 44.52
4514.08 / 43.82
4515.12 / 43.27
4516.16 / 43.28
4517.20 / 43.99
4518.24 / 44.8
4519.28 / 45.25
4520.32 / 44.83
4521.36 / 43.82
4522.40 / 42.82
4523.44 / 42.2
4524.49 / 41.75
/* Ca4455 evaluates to 1.3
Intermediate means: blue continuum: 42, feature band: 39.8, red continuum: 42.4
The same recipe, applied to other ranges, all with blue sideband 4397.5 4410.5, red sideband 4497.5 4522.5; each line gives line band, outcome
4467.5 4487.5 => 0.0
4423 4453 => -0.9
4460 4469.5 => 0.2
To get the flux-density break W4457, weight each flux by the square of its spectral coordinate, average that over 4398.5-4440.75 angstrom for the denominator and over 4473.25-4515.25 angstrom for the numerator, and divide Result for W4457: 1.15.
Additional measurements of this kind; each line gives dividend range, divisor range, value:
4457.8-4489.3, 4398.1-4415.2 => 1.13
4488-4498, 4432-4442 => 1.10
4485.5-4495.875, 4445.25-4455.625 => 1.04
